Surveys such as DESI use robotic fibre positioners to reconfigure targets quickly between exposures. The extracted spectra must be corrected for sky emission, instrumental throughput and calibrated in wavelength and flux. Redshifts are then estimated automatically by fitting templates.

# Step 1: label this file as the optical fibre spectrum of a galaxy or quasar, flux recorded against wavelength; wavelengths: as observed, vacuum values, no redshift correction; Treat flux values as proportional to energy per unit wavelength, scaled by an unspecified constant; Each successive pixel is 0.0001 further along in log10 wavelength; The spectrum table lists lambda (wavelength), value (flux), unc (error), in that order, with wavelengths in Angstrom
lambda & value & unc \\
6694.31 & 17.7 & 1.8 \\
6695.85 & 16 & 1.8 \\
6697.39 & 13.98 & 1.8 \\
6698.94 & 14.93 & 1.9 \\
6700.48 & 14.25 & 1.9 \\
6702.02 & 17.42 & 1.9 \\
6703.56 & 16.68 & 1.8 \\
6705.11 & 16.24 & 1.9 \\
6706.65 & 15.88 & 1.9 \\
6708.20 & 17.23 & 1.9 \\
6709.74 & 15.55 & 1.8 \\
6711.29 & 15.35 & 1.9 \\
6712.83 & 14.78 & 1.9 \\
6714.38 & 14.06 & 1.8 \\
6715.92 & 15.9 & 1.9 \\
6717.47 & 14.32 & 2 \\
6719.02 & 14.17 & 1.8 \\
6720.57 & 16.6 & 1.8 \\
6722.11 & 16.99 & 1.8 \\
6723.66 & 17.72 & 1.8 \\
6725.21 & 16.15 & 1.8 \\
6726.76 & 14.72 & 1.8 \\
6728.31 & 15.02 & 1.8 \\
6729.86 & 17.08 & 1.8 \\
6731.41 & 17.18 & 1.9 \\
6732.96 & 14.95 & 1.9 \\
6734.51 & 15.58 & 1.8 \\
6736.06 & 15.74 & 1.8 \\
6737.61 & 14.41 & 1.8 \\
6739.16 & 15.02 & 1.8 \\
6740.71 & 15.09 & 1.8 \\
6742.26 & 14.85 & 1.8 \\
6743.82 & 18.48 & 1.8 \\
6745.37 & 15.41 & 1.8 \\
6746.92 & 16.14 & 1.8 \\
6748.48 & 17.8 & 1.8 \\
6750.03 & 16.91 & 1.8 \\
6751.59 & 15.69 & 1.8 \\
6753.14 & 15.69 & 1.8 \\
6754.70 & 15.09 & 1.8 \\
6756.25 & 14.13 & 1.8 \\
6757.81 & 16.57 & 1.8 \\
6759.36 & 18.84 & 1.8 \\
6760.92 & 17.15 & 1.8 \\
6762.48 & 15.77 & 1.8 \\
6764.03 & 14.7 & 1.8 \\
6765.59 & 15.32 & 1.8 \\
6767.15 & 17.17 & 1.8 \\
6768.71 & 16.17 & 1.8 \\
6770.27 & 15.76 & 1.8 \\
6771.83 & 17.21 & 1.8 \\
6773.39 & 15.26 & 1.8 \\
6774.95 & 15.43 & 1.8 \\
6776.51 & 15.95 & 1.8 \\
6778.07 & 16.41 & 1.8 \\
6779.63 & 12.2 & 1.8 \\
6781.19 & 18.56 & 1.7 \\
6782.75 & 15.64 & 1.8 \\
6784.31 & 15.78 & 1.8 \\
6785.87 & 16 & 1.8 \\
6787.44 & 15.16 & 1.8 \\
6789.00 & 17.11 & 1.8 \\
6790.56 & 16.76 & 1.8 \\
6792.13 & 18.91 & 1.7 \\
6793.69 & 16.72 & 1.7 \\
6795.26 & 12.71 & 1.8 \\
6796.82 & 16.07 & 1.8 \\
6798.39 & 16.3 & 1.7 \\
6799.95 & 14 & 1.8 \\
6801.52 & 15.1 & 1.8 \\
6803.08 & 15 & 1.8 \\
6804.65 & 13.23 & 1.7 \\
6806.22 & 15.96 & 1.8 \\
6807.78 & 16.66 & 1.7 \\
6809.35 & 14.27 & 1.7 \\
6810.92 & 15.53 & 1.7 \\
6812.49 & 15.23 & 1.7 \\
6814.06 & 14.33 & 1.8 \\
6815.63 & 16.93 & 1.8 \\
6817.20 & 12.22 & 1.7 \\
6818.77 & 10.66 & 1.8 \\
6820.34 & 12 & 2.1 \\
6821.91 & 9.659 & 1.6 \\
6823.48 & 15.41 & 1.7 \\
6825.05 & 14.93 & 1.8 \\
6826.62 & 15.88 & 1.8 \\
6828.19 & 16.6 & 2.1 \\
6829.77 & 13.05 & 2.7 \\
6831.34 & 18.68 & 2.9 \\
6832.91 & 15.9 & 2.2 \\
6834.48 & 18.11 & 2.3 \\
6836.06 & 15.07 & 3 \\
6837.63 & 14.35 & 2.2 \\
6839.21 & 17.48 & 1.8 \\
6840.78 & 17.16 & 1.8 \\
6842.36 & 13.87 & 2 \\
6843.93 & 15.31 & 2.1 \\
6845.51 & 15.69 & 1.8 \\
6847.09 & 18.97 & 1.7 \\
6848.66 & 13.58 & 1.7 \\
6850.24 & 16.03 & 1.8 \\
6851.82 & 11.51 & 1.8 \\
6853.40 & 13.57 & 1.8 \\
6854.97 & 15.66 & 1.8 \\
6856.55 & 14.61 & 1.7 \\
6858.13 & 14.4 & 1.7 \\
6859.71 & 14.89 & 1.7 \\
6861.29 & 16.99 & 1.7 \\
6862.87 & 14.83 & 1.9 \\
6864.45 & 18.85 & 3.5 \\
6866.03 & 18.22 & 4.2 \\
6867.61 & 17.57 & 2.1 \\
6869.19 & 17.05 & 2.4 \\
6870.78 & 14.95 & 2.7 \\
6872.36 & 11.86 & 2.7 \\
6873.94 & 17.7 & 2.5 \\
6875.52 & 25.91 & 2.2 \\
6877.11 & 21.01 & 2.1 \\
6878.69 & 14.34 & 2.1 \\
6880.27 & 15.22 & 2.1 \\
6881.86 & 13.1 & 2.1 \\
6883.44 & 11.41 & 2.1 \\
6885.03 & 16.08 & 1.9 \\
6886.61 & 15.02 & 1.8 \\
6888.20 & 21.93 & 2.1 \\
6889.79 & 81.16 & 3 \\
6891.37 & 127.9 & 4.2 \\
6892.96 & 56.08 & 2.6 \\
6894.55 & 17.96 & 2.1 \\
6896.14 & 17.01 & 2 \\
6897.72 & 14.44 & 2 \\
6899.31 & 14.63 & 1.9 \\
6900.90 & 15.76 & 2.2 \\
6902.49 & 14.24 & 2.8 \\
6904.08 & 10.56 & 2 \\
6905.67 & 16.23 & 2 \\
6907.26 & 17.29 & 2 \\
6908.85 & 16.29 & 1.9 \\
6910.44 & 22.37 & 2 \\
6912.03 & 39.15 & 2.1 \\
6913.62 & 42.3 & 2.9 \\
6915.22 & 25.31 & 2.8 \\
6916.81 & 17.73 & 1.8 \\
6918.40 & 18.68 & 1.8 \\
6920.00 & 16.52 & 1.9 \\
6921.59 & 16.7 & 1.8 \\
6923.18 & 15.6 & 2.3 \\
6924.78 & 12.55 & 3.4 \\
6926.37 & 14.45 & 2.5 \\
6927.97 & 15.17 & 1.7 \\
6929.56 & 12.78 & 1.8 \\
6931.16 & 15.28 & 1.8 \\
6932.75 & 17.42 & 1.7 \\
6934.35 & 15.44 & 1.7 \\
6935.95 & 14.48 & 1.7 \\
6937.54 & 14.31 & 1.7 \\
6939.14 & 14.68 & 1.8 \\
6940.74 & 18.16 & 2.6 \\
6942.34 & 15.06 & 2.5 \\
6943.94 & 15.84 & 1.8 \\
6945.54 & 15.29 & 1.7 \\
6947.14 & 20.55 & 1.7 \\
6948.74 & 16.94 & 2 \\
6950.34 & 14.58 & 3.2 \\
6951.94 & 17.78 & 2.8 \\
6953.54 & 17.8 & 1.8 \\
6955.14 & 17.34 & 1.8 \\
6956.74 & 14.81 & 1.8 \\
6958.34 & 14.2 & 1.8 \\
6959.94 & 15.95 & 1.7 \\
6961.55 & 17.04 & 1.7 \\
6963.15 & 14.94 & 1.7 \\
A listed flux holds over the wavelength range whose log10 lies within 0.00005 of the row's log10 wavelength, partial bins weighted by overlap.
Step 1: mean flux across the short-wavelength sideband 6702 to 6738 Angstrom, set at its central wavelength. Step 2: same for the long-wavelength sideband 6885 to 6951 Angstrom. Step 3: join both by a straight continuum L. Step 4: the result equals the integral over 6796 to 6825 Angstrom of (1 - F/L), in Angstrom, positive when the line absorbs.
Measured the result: 7.0 Angstrom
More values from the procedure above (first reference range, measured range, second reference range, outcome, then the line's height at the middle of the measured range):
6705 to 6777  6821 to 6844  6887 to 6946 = 5.1 Angstrom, 19.8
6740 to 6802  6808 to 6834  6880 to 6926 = 6.7 Angstrom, 19.6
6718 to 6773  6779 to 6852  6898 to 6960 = 5.6 Angstrom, 16.6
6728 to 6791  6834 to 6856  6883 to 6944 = 5.0 Angstrom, 19.9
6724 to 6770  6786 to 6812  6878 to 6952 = 3.2 Angstrom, 17.8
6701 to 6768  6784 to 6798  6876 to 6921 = 2.3 Angstrom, 19.4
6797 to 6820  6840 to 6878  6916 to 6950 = -2.8 Angstrom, 15.1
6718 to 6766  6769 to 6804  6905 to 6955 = 1.4 Angstrom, 16.5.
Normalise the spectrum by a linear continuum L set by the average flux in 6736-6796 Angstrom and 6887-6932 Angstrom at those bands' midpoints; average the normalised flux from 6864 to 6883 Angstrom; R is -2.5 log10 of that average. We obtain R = 0.34 mag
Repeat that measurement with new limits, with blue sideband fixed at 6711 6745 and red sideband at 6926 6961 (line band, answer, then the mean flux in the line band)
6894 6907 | 0.05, 15.1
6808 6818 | 0.06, 14.8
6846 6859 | 0.07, 14.8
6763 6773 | -0.02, 16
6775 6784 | 0.00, 15.7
